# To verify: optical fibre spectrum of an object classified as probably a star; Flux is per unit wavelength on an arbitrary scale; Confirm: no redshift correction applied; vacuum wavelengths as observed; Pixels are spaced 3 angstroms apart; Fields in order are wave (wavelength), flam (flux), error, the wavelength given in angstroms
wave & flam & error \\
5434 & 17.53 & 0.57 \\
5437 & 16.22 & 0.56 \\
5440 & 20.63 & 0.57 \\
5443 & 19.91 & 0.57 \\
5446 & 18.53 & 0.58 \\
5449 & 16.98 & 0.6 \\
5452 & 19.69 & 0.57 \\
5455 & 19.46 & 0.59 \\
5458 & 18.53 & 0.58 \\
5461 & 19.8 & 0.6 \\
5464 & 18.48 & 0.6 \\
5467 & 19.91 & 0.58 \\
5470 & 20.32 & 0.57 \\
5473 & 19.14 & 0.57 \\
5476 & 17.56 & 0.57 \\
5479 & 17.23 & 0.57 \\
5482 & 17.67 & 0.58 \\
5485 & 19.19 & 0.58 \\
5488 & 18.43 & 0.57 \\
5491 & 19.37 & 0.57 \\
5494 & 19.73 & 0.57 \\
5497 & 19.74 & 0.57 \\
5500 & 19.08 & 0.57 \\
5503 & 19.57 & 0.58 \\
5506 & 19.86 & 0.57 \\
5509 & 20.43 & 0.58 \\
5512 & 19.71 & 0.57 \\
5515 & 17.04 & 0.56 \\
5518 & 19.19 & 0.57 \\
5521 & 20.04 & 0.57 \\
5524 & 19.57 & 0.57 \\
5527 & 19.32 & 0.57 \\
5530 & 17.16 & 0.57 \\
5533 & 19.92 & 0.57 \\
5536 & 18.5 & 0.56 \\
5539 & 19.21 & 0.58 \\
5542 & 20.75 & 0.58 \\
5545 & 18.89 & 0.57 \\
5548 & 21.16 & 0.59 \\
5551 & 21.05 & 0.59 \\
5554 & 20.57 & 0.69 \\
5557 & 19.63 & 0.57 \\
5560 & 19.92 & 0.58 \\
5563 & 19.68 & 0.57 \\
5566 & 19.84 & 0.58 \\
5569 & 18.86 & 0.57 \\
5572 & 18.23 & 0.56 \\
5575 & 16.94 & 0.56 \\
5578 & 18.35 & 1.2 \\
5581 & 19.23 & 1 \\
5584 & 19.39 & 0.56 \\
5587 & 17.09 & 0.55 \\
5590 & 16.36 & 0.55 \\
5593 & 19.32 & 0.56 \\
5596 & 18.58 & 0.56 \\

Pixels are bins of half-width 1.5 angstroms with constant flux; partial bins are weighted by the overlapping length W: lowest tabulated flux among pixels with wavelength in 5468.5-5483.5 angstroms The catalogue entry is 17.23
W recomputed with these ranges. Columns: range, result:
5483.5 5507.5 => 18.43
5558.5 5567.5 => 19.68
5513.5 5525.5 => 17.04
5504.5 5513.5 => 19.71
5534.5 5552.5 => 18.5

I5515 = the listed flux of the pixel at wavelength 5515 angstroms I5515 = 17.04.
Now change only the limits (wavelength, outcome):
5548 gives 21.16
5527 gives 19.32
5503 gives 19.57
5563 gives 19.68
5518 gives 19.19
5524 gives 19.57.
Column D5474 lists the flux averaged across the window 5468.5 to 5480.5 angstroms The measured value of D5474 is 18.6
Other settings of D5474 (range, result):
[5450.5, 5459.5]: 19.2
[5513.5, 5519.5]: 18.1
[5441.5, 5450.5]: 18.5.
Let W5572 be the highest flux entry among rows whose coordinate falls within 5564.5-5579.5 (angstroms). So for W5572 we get 19.84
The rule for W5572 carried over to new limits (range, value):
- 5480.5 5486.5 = 19.19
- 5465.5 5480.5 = 20.32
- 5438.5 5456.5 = 20.63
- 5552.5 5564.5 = 20.57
